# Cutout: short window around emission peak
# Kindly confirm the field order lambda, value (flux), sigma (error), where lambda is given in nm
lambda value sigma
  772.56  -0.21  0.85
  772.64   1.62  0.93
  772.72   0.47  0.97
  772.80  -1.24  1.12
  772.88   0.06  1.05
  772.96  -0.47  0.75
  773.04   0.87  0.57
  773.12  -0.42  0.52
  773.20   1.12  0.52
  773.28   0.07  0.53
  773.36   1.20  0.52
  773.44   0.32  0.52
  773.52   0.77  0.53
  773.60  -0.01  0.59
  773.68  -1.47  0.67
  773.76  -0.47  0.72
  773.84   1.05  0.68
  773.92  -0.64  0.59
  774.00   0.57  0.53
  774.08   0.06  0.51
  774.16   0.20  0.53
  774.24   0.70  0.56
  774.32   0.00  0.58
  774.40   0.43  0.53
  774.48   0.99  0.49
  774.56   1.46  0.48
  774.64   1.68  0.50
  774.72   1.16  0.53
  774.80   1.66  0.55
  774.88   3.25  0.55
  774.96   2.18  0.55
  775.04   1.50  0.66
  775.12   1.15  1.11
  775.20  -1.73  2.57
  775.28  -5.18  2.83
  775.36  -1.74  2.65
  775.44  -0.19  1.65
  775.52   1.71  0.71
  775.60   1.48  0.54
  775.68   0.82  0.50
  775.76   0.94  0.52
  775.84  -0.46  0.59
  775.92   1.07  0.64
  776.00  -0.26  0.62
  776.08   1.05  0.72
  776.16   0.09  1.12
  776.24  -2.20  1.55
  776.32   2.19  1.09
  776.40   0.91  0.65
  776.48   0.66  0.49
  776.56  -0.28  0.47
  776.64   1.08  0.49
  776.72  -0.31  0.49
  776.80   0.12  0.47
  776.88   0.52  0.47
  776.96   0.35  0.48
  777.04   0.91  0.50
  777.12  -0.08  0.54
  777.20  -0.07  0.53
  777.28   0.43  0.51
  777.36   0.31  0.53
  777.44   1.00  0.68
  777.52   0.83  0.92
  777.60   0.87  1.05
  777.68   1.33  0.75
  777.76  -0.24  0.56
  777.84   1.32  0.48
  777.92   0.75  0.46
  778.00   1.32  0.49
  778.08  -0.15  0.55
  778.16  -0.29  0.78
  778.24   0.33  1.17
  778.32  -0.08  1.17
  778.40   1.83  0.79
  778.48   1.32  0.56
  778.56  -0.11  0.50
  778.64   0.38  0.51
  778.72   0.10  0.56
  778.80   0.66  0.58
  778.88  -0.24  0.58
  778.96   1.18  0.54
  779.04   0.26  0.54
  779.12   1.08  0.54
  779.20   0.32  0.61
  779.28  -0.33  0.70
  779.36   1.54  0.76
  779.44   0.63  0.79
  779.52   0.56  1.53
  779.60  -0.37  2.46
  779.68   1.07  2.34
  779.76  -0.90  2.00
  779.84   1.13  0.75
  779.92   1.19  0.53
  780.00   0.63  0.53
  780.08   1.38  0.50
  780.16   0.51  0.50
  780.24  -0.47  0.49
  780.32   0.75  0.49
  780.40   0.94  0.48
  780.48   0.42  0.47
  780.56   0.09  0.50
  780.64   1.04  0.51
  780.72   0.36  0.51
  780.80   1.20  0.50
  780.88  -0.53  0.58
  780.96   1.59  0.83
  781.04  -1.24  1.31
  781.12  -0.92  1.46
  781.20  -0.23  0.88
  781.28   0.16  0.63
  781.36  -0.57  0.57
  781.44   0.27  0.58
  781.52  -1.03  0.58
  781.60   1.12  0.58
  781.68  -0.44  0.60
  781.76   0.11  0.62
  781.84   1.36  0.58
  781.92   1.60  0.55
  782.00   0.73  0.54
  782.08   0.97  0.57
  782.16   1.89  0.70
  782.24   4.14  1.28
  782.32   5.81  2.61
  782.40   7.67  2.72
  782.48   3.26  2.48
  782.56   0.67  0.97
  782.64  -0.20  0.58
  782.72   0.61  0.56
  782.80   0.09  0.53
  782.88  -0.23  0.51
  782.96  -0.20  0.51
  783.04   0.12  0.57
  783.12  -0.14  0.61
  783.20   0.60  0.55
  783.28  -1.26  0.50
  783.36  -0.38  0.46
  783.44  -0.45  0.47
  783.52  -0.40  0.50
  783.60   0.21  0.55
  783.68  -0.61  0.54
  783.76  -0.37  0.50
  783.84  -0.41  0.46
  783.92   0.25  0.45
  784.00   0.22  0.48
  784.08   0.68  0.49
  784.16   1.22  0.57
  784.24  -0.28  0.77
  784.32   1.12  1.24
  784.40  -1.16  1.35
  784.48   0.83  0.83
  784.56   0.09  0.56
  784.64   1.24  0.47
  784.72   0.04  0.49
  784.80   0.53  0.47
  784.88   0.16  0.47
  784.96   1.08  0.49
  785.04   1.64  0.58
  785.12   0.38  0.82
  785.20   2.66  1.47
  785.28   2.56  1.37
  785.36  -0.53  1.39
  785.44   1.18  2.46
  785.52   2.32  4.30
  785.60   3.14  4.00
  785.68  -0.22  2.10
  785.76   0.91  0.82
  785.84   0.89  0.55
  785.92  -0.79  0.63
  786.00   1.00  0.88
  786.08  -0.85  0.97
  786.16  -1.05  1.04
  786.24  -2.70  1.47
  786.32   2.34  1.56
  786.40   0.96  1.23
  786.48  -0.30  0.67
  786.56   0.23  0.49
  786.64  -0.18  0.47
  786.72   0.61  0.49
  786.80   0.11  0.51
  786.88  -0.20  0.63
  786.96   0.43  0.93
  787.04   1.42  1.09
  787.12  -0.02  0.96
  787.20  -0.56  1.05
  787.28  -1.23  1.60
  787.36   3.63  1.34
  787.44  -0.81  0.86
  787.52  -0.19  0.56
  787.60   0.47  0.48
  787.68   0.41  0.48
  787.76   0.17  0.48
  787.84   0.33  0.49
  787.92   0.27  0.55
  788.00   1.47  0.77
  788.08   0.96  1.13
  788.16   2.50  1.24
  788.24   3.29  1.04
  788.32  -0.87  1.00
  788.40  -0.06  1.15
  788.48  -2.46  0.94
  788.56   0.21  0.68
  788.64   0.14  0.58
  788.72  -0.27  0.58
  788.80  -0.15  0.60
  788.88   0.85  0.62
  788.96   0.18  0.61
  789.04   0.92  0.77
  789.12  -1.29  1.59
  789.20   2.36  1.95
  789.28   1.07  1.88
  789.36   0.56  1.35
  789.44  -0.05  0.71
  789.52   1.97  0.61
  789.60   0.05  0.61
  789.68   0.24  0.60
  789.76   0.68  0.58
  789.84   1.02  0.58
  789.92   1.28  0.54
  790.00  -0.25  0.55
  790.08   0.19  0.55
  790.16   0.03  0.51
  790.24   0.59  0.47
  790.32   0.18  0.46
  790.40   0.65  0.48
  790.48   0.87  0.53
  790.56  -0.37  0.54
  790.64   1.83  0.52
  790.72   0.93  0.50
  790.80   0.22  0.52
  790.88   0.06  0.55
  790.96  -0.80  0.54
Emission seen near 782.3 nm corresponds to [O III]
